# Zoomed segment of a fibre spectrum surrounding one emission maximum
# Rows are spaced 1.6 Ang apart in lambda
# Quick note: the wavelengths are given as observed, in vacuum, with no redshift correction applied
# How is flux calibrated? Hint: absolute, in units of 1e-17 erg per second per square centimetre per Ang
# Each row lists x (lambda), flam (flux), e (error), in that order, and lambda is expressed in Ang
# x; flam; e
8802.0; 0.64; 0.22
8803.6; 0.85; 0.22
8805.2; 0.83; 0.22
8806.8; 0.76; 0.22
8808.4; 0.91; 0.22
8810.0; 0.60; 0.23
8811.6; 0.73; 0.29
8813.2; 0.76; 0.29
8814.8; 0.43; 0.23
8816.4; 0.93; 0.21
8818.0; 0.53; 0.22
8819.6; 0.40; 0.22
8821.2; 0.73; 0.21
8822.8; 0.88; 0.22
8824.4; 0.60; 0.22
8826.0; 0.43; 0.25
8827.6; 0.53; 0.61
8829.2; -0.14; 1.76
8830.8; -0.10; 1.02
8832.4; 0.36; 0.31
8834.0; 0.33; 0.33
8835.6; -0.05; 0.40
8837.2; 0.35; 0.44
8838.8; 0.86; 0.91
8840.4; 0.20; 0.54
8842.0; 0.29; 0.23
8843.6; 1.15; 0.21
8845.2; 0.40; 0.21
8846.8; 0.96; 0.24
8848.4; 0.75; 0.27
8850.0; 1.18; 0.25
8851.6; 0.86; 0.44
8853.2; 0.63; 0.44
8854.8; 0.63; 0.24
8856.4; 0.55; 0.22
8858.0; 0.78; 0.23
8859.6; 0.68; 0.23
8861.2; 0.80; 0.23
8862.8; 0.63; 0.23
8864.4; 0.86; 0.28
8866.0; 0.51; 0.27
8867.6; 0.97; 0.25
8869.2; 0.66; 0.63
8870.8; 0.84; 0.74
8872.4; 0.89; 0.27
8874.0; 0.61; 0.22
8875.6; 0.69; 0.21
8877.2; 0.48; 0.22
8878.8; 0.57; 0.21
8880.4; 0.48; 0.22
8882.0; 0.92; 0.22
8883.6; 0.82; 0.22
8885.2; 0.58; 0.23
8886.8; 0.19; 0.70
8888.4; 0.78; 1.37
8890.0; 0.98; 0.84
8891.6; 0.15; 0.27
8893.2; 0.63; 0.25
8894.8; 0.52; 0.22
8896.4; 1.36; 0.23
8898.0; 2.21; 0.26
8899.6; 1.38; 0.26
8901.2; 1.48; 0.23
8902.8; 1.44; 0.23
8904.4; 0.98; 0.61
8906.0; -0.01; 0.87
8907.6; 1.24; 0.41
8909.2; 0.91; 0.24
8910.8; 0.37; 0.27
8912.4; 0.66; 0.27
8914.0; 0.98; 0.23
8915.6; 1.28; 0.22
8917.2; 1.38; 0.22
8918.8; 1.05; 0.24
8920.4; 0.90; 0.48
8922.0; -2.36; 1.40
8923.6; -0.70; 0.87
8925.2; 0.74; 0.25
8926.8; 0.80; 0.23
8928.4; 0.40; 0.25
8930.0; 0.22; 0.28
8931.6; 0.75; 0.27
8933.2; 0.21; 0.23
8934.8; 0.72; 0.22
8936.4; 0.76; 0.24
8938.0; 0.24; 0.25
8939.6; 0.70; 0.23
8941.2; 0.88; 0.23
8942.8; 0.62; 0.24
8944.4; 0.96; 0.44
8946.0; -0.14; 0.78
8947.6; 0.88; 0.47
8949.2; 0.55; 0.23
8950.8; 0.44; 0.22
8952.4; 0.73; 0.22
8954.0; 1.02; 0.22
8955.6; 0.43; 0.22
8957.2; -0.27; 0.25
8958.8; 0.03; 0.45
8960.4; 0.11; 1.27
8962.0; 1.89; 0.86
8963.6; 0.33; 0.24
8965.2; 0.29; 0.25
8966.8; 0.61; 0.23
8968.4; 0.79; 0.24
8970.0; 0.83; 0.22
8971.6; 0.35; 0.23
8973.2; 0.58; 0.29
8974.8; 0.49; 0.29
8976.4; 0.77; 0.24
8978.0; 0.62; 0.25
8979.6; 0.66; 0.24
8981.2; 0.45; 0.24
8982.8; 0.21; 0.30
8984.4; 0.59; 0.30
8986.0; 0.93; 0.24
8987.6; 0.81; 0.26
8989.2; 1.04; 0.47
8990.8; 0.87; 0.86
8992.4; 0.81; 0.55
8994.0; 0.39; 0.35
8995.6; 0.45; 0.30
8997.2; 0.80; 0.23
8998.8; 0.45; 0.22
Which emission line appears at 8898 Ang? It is [S II] 6716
